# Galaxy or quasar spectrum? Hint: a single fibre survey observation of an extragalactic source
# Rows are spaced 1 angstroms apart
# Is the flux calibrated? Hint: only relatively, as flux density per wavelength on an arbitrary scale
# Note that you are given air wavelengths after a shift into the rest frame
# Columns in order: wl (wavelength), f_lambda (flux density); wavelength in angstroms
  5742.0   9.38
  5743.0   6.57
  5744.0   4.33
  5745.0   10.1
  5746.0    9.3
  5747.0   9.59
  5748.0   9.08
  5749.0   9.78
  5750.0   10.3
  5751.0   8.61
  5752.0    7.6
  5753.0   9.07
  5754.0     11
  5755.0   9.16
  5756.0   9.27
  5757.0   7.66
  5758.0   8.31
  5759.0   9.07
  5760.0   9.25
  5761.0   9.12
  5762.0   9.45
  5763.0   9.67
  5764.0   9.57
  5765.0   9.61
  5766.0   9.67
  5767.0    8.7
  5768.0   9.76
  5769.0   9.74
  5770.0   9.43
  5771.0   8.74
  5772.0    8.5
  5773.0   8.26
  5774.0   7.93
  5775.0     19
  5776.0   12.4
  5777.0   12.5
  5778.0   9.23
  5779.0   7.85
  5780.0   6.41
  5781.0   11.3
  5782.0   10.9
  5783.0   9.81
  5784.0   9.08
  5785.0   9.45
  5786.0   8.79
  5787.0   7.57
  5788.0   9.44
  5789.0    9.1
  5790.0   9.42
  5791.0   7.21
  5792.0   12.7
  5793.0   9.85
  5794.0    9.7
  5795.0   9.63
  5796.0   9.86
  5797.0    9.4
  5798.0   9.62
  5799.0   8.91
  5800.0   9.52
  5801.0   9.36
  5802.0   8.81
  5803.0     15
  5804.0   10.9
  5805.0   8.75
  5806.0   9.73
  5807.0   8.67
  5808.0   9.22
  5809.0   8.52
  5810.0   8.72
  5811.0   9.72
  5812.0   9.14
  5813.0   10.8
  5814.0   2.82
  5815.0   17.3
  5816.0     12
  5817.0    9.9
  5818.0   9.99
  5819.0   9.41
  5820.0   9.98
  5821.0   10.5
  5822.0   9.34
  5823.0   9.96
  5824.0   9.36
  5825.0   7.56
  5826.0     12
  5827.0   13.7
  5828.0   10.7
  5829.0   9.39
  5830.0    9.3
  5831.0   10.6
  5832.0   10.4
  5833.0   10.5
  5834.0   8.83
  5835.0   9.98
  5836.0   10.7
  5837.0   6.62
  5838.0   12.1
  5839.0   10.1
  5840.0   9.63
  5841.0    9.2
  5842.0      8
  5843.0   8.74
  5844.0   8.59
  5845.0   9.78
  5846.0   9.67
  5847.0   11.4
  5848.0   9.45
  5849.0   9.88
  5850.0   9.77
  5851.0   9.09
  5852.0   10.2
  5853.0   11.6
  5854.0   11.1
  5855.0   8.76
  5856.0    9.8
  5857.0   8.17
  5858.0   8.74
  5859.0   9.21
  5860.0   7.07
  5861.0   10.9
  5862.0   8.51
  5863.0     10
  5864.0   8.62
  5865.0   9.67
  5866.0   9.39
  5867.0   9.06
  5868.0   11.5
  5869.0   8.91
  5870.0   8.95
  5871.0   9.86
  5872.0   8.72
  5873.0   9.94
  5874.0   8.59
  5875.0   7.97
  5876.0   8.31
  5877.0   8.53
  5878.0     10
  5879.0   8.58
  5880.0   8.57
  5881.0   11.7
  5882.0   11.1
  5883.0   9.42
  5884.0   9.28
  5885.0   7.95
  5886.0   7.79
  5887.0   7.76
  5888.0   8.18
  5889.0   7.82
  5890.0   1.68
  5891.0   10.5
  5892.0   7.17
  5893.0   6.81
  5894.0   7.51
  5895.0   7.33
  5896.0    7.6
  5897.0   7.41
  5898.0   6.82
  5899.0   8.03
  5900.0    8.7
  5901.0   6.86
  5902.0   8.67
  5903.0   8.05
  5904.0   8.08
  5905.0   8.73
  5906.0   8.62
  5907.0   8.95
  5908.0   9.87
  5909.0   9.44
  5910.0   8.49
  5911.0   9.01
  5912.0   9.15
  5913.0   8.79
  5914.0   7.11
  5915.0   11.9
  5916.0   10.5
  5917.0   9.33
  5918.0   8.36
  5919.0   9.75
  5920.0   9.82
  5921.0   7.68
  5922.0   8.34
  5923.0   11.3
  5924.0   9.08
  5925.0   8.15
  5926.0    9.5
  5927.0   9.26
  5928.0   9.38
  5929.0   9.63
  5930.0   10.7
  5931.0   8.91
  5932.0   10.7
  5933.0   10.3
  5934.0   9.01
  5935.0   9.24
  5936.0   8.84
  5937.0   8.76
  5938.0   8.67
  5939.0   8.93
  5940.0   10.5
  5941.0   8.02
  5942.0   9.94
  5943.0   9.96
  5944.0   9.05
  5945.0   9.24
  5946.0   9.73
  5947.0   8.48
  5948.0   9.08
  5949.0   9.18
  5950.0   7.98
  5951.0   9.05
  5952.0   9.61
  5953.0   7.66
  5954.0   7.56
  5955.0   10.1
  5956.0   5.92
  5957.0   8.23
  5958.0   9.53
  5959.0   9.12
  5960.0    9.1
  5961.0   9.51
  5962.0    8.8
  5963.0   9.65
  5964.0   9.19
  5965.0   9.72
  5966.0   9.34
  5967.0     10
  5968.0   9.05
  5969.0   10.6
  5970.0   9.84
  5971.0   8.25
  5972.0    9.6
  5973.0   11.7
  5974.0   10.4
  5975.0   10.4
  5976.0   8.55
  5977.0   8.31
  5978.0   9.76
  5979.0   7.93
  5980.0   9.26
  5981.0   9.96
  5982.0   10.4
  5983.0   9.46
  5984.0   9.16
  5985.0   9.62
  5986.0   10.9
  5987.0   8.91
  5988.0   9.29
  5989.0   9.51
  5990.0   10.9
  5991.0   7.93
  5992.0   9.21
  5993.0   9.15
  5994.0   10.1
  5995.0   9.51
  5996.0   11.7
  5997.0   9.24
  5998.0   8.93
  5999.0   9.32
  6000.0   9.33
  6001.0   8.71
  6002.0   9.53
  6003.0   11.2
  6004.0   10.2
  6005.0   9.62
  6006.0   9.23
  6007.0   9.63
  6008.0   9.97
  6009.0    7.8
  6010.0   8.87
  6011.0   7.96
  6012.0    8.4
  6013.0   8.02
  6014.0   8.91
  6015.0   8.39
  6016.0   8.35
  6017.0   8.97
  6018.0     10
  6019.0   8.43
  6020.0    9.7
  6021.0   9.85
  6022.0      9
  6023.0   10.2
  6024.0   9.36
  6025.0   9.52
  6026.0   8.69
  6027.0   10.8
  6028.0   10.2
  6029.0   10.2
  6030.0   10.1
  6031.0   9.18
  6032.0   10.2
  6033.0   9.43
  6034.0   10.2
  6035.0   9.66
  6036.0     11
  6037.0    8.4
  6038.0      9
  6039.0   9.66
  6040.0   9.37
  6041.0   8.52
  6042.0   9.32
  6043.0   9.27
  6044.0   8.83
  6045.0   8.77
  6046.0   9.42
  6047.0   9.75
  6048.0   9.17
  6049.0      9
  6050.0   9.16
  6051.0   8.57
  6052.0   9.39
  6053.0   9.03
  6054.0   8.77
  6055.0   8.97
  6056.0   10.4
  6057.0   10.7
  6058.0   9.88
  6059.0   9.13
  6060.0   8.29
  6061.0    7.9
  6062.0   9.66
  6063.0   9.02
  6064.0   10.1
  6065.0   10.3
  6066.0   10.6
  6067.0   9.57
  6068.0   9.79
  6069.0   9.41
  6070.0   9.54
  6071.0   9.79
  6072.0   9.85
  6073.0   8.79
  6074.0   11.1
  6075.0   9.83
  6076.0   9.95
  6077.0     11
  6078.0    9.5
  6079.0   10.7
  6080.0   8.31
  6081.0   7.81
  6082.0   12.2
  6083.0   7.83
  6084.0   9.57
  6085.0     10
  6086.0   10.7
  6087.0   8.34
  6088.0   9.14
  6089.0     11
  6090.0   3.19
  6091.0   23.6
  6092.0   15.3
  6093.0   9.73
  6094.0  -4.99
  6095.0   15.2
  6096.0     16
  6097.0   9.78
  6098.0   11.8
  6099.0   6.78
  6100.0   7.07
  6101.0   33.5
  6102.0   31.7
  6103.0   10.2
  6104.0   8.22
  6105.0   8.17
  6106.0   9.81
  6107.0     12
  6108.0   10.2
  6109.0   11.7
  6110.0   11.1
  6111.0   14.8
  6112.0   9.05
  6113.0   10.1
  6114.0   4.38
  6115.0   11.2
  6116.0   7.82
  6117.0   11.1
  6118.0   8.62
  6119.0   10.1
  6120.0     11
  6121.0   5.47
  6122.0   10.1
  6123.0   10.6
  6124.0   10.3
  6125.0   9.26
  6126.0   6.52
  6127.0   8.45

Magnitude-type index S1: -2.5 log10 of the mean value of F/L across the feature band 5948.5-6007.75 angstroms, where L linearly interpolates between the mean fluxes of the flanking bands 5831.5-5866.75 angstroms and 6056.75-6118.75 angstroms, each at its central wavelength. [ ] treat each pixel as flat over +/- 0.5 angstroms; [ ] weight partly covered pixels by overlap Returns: 0.08 mag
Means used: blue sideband 9.54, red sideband 10.6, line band 9.38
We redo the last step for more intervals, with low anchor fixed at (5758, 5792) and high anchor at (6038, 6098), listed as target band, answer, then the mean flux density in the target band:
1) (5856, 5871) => 0.05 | 9.24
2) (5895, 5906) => 0.22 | 7.9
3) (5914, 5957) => 0.06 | 9.18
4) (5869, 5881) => 0.07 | 9.03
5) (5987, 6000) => 0.02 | 9.53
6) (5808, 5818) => -0.03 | 9.85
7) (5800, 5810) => -0.02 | 9.81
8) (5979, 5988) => 0.01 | 9.59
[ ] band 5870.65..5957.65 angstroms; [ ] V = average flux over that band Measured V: 8.79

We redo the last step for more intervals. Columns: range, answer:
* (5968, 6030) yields 9.46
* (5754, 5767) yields 9.2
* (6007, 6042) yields 9.31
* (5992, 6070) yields 9.4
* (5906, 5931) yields 9.29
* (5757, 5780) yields 9.69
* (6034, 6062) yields 9.26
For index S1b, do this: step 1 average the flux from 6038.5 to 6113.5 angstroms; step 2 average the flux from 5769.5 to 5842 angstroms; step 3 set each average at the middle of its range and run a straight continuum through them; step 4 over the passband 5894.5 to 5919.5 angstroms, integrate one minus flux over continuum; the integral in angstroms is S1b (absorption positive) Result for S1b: 3.6 angstroms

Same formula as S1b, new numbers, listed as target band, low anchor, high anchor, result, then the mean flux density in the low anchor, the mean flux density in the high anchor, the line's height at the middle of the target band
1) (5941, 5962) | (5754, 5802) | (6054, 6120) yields 2.6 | 9.56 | 10.5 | 10.1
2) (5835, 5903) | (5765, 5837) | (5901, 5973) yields 4.1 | 9.85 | 9.15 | 9.5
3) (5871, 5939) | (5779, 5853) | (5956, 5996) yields 5.8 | 9.75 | 9.47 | 9.59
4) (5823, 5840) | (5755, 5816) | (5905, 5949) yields -1.0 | 9.65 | 9.28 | 9.53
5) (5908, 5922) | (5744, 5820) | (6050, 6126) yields 1.1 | 9.6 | 10.3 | 9.93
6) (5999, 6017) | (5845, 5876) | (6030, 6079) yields 0.8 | 9.47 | 9.52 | 9.51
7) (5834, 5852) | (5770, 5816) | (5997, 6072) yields 0.3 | 9.79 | 9.37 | 9.7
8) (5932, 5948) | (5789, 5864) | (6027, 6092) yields 0.8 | 9.76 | 9.72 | 9.74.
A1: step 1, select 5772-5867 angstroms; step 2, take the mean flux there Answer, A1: 9.78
